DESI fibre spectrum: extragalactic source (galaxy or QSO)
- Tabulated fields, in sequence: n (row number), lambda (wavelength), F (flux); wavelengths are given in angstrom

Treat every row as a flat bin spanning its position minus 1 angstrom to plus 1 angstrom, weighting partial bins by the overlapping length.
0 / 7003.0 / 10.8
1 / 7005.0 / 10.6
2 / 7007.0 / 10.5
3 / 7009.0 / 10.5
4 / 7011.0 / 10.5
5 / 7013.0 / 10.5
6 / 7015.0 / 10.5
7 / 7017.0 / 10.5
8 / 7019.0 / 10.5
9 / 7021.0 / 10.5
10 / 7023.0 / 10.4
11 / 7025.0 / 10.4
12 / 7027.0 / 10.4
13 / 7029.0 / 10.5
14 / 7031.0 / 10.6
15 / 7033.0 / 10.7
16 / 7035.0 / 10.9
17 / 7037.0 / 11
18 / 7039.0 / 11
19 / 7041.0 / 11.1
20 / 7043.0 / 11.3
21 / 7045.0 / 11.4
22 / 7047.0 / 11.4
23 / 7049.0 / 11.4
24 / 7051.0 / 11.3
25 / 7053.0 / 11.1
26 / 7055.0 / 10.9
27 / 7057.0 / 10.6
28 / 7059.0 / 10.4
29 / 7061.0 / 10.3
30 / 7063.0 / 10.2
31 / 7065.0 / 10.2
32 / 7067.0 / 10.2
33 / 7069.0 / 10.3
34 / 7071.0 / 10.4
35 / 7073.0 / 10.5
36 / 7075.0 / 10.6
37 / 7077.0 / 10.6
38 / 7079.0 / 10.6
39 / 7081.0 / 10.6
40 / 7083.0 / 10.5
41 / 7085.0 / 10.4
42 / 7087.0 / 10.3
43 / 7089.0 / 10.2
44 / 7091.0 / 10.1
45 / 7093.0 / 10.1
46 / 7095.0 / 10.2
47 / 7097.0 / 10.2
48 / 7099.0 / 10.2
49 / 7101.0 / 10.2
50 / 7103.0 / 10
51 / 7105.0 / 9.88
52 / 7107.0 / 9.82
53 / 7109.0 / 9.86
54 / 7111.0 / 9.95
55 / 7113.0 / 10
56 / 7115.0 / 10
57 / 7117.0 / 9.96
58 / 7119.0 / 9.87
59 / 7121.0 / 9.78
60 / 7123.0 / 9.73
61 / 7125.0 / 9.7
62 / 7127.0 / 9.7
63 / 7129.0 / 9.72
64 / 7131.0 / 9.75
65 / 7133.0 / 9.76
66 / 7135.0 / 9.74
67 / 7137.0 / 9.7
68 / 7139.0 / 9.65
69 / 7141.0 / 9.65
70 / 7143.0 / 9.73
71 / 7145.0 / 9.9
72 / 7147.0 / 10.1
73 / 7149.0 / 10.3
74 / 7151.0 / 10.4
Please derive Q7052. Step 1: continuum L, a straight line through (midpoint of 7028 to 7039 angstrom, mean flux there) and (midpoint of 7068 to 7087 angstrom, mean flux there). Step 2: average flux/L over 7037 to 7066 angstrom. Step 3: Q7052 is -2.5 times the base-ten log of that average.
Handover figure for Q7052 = -0.03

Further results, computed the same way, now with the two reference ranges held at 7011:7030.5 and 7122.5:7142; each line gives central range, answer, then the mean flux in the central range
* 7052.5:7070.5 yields -0.03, 10.4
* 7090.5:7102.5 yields -0.02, 10.2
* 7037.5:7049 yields -0.09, 11.2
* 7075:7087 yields -0.05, 10.5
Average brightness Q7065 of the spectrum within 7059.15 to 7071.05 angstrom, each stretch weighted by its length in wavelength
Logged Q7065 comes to 10.3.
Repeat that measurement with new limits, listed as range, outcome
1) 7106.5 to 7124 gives 9.89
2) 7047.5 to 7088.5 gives 10.6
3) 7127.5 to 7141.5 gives 9.71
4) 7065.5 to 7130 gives 10.1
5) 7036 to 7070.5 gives 10.8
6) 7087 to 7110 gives 10.1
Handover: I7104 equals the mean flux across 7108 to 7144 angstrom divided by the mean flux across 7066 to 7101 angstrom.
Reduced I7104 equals 0.95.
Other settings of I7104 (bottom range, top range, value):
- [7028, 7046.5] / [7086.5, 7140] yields 0.91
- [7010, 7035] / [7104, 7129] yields 0.94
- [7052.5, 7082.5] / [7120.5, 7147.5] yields 0.93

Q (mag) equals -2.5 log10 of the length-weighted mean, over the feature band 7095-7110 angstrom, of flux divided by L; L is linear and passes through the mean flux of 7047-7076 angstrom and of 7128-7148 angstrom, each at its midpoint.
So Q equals 0.01 mag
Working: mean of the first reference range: 10.6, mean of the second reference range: 9.77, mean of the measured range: 10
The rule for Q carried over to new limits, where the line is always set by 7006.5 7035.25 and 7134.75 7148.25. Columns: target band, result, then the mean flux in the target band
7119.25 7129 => 0.02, 9.74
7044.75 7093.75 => -0.04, 10.6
